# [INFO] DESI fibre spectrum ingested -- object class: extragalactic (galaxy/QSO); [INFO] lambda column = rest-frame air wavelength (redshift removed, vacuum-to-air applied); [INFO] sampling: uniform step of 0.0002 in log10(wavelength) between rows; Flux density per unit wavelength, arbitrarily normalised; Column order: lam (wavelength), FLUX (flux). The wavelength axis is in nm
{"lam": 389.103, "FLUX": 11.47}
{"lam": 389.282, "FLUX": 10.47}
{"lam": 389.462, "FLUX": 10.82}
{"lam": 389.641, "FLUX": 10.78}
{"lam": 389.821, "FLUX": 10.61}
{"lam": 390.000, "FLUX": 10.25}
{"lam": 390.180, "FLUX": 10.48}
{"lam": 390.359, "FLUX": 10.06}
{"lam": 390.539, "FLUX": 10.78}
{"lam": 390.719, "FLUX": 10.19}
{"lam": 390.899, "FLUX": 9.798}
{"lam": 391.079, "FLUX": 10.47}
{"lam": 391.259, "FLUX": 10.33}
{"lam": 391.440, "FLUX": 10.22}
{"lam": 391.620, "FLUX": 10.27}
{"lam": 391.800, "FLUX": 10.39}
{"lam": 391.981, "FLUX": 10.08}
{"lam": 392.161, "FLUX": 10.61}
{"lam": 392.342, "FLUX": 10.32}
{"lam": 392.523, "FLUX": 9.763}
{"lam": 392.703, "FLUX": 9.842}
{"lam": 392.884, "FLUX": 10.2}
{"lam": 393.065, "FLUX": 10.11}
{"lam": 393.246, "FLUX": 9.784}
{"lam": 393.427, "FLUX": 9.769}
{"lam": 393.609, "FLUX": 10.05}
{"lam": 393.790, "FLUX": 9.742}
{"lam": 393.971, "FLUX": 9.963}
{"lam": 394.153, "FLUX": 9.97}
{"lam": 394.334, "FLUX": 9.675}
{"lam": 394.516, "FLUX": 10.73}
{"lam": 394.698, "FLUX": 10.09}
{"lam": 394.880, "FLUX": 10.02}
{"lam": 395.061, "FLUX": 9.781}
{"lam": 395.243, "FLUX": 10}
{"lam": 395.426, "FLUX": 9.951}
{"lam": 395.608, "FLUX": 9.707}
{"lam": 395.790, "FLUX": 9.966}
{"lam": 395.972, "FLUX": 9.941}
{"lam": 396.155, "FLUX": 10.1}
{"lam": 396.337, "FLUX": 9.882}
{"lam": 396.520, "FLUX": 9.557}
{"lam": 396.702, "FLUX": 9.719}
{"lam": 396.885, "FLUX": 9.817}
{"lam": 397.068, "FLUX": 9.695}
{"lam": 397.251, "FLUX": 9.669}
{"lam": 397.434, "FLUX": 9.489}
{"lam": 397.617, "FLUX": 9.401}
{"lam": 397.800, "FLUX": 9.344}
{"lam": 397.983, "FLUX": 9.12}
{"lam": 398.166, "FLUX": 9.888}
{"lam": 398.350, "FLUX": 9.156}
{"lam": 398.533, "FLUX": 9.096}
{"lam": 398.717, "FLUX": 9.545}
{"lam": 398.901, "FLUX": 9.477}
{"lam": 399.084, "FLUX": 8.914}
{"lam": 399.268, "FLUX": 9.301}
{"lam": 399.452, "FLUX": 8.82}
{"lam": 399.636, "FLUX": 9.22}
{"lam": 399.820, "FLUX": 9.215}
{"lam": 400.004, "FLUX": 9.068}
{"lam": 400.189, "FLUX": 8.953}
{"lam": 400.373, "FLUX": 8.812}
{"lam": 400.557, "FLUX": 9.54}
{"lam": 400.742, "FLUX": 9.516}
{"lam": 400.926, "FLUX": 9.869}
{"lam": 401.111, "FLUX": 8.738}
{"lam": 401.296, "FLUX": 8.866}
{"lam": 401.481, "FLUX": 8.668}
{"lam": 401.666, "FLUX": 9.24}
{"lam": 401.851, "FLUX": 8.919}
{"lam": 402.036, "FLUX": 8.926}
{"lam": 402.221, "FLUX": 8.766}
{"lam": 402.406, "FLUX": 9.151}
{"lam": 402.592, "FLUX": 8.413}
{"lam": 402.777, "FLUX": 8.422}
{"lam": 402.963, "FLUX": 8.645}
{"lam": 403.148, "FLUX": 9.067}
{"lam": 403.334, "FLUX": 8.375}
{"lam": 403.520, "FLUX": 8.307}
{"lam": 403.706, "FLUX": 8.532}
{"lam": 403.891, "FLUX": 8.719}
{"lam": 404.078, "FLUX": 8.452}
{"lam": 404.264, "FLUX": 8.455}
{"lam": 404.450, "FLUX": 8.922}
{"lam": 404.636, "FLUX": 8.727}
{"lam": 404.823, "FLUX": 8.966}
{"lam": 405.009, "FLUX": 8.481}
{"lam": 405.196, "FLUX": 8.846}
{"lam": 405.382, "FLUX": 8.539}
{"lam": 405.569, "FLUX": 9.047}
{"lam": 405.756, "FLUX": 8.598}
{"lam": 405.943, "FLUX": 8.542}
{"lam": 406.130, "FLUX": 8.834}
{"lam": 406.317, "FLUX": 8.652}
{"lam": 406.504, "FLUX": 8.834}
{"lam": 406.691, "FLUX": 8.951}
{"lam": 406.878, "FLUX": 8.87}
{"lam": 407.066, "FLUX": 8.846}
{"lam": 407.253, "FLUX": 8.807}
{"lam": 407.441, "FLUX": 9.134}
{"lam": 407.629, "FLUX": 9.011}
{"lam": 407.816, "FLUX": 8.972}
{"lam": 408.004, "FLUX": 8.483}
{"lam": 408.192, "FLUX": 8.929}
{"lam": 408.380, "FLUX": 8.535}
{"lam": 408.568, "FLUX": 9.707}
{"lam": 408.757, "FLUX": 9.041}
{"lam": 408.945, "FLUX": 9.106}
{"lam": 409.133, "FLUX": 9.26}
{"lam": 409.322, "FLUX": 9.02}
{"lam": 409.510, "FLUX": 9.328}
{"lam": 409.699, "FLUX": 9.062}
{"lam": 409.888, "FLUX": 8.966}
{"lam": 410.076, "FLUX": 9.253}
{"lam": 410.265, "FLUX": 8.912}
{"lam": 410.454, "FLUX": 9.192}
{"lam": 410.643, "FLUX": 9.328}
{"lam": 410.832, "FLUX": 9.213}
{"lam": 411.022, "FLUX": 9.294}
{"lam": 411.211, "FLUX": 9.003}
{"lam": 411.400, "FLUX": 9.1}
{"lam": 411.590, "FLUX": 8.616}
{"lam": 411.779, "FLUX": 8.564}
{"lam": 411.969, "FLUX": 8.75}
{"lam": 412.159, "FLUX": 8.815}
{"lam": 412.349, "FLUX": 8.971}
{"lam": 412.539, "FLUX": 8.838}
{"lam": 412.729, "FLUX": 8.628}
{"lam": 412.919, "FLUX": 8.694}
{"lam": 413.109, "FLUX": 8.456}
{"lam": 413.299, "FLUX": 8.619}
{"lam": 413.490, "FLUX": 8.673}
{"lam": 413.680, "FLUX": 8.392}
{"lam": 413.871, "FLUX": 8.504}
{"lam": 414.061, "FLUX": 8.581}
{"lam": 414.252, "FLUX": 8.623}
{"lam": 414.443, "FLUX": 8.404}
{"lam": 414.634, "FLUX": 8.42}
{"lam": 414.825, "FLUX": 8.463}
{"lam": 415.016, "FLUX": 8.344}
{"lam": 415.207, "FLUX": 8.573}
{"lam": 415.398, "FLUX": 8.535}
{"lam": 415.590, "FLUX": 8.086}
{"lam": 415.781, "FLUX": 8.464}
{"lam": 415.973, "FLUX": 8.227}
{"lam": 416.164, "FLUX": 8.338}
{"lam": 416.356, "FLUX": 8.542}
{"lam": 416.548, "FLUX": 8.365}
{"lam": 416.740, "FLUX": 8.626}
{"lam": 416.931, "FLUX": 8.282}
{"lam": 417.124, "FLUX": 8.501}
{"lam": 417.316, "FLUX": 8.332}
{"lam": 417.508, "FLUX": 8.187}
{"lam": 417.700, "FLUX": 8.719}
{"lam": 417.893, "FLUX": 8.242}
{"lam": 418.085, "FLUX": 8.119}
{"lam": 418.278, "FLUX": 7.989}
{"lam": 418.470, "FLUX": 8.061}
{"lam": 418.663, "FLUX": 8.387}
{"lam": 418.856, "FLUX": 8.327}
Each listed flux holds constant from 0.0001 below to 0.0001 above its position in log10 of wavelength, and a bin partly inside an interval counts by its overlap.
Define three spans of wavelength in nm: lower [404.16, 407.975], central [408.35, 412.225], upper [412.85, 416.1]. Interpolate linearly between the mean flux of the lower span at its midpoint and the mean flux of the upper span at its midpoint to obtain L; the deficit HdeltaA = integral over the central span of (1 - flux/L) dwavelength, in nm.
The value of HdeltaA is -0.19 nm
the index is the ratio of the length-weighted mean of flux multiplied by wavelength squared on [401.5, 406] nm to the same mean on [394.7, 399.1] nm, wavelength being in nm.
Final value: 0.93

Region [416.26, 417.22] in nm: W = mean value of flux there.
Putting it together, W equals 8.46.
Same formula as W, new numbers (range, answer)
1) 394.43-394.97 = 10.3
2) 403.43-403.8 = 8.44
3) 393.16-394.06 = 9.86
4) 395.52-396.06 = 9.88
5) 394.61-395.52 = 9.97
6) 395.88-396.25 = 10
